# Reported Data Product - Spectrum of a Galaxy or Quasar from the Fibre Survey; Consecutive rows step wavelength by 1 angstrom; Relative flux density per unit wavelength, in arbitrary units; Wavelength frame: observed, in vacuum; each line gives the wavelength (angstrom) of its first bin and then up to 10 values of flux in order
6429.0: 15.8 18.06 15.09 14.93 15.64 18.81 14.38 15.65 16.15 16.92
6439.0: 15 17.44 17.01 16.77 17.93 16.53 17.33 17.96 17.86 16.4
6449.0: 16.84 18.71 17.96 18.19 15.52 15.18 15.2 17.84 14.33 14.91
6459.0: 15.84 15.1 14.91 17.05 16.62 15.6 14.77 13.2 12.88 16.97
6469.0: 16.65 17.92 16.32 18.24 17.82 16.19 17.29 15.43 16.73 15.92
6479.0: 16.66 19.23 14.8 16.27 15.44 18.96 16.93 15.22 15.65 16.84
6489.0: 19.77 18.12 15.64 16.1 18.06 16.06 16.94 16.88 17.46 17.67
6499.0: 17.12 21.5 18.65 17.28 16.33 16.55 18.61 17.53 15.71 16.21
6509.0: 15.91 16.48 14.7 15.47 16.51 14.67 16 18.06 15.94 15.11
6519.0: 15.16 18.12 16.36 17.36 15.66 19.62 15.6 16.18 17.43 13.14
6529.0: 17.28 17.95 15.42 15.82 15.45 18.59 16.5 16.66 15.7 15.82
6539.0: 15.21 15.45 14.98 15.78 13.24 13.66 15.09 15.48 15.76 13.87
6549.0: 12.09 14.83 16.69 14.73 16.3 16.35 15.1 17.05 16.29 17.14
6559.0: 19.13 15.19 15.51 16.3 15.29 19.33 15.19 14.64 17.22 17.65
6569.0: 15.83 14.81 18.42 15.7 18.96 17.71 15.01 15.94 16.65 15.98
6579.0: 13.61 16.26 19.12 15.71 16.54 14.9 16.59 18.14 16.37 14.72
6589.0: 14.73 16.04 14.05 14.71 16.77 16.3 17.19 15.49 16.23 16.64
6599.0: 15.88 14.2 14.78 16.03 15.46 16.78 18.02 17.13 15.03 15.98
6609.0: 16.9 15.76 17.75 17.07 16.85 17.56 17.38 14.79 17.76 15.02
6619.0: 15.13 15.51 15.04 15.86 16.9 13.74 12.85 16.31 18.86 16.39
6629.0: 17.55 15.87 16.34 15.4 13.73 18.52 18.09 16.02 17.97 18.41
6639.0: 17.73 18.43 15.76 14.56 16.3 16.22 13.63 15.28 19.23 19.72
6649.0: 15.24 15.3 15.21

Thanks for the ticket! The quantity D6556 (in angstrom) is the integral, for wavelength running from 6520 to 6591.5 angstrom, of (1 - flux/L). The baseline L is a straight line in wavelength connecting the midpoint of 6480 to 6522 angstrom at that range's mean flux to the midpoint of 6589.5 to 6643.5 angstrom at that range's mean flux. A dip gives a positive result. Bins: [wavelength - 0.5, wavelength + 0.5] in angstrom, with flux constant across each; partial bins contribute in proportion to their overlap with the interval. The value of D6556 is 2.0 angstrom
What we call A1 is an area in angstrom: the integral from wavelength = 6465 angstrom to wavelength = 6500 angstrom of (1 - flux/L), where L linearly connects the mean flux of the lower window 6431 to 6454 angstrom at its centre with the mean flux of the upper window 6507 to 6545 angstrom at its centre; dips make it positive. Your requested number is -0.7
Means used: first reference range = 16.7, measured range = 16.7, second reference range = 16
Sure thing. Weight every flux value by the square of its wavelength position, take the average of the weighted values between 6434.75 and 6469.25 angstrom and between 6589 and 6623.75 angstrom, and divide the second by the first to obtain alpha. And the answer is 1.0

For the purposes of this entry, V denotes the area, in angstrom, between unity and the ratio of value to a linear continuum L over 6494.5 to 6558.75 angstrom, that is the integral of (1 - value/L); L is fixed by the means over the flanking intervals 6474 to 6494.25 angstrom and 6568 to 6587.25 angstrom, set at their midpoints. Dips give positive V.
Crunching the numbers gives 1.51 angstrom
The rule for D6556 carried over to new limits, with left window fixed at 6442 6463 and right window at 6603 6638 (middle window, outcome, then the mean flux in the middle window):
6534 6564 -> 1.4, 15.7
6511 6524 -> 0.2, 16.3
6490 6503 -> -0.7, 17.4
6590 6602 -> 0.5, 15.7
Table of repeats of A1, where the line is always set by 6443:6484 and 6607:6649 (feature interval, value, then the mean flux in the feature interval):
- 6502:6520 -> 0.2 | 16.3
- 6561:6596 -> 0.4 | 16.2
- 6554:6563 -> 0.0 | 16.4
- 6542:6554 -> 1.2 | 14.8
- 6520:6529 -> -0.1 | 16.6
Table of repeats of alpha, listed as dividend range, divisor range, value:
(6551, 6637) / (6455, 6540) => 1.01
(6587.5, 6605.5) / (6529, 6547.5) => 1.02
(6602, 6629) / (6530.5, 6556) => 1.08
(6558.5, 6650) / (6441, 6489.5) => 1.03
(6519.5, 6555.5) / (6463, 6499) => 0.97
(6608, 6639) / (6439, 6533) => 1.03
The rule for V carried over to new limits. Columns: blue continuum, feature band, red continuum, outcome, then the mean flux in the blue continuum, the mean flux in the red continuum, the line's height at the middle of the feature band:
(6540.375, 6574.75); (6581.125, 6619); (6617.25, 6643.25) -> -0.10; 15.9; 16.3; 16.1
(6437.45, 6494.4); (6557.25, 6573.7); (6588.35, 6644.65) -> -0.34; 16.5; 16.2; 16.3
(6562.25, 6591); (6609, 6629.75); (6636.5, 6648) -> 0.51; 16.3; 16.8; 16.6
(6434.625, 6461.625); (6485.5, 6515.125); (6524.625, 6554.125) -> -1.72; 16.5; 15.6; 15.9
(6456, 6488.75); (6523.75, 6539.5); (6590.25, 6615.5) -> -0.13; 16.2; 16.2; 16.2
